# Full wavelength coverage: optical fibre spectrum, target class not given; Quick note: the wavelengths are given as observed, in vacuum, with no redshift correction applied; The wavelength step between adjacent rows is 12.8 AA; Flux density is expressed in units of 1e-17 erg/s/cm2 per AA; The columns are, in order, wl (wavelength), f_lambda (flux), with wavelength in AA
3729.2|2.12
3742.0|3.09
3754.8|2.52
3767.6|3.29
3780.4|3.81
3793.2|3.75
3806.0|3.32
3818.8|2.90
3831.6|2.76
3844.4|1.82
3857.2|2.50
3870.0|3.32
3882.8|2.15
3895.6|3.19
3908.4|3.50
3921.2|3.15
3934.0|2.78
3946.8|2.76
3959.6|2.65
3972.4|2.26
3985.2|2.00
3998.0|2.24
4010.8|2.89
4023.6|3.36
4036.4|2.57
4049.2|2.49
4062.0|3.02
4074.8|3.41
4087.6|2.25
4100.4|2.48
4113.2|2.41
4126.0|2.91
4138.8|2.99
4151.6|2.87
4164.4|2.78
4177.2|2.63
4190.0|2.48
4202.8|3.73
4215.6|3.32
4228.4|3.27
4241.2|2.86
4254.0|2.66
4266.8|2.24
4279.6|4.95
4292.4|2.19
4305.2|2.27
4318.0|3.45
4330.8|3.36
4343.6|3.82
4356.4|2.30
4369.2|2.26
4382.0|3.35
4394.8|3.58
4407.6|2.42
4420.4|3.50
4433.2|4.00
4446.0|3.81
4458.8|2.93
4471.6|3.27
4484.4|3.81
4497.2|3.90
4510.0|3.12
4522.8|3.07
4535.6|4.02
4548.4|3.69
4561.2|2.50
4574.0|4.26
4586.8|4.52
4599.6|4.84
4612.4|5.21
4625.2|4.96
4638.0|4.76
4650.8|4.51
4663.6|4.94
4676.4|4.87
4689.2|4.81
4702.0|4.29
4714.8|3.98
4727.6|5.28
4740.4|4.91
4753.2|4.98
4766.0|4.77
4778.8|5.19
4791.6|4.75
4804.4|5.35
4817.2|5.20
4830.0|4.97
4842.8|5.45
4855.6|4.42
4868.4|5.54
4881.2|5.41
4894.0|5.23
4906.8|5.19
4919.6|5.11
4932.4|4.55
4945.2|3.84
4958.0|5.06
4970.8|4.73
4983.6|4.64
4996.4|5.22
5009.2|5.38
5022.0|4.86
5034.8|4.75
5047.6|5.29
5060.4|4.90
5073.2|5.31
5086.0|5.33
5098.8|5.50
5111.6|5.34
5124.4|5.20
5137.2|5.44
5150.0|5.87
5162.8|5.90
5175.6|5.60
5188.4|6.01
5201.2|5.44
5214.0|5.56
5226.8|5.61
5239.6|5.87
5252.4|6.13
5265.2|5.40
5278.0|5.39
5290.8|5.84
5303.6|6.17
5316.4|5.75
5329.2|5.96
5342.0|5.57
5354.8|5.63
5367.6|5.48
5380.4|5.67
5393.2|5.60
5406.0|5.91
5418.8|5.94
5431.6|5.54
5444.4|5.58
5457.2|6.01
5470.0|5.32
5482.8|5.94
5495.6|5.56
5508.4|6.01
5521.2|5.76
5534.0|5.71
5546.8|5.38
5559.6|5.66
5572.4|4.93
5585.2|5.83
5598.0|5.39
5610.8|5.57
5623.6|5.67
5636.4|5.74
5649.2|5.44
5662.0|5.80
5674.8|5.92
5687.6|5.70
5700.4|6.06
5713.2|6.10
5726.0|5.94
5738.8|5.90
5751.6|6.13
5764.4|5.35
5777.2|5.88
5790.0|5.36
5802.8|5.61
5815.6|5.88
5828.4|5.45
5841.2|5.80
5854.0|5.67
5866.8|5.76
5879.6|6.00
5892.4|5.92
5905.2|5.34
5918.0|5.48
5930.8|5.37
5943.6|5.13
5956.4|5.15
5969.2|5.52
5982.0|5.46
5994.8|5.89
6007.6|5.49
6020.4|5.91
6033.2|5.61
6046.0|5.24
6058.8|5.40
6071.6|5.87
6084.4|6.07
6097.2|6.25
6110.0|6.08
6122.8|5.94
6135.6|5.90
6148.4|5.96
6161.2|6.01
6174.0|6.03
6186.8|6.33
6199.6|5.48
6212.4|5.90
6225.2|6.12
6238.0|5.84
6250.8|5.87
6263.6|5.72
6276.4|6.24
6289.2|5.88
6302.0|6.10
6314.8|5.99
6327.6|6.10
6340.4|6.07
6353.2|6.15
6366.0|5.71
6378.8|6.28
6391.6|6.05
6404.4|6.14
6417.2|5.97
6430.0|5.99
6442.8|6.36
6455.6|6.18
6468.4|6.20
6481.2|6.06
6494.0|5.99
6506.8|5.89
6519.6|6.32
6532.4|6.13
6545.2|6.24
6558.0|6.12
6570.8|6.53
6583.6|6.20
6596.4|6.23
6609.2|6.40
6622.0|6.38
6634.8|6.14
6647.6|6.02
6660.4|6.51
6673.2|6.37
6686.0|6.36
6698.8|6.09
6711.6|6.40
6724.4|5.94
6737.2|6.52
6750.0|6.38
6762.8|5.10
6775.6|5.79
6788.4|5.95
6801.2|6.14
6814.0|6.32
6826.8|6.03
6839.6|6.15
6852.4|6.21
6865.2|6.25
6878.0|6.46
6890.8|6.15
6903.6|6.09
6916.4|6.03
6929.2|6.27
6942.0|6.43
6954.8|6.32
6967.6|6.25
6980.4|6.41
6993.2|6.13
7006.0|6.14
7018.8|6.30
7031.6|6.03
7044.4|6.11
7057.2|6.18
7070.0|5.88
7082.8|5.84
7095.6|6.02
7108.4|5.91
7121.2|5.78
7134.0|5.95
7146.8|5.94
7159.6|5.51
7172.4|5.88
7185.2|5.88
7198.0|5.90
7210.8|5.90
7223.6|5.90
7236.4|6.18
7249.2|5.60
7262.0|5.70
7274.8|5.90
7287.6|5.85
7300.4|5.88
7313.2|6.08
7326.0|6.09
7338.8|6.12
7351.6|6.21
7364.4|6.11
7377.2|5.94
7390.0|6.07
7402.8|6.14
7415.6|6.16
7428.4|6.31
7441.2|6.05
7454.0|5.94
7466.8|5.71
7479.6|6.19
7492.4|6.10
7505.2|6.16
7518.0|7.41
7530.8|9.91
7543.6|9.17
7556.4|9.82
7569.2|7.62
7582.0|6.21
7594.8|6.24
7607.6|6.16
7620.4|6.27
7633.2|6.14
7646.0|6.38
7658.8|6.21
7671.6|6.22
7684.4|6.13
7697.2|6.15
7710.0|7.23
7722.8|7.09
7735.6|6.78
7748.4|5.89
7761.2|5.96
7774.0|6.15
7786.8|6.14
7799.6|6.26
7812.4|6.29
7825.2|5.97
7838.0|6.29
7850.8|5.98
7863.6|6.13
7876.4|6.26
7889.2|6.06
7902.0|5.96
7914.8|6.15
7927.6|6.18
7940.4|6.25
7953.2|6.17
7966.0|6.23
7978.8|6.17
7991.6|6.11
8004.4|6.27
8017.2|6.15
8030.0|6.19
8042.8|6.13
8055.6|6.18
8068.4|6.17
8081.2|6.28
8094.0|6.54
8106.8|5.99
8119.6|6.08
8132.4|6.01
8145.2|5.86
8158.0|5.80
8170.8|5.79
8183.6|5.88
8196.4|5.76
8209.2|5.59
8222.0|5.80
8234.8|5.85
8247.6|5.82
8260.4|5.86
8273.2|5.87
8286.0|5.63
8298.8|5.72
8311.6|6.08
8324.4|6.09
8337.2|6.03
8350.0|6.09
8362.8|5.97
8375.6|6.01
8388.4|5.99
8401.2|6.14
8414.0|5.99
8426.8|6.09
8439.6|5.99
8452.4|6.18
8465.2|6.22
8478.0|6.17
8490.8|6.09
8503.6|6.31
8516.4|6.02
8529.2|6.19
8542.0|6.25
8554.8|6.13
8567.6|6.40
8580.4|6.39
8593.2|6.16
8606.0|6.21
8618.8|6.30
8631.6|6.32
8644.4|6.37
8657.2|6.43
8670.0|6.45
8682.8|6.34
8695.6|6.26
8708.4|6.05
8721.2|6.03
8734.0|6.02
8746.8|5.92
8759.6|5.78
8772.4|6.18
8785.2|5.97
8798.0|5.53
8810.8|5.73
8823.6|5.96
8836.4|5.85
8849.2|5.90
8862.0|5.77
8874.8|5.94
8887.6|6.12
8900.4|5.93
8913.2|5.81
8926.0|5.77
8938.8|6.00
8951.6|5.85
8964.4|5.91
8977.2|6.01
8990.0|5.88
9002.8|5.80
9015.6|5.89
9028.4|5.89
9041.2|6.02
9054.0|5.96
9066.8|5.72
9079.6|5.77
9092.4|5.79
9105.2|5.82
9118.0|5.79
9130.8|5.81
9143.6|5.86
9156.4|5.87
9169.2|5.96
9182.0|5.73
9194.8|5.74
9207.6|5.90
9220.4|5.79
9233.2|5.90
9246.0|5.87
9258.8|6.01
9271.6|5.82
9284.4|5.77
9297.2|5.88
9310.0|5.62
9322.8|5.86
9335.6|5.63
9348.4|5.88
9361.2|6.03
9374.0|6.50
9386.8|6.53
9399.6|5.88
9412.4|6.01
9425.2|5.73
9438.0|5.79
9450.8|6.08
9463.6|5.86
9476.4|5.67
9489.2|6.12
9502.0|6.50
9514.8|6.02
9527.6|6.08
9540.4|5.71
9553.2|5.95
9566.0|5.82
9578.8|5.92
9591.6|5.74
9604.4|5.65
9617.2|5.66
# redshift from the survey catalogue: 0.148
